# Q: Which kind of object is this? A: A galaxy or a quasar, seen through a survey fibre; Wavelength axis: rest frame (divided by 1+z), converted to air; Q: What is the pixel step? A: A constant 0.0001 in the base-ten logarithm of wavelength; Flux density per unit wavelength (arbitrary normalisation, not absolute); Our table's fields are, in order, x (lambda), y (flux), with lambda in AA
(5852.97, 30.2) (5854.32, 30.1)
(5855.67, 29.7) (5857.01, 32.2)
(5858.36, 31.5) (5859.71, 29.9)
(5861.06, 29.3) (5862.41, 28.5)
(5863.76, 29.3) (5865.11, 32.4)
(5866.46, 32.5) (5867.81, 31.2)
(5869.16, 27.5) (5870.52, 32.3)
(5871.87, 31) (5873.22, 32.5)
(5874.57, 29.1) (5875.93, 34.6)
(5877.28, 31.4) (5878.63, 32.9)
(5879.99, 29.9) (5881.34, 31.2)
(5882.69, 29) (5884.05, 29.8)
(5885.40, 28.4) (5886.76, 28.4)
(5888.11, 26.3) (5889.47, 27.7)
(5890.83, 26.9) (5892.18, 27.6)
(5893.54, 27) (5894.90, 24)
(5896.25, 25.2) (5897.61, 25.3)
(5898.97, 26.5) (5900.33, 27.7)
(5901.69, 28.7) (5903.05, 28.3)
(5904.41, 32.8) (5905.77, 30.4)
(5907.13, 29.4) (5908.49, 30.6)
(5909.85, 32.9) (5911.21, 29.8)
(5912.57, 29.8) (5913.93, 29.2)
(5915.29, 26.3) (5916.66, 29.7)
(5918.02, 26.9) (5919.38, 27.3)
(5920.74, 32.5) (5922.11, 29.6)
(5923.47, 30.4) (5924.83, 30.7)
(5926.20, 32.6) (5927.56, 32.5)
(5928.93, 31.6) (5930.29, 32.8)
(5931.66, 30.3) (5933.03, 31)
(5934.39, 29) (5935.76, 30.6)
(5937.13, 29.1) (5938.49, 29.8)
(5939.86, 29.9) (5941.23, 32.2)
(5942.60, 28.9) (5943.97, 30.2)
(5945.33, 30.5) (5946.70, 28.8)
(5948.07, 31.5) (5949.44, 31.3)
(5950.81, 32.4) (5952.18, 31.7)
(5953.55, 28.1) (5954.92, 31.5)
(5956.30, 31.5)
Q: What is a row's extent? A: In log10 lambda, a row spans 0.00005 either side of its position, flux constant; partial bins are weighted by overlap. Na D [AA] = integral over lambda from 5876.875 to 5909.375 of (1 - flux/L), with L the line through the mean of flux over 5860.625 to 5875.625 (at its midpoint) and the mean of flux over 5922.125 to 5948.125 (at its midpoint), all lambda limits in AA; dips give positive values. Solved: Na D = 2.2 AA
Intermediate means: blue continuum 30.6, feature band 28.6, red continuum 30.6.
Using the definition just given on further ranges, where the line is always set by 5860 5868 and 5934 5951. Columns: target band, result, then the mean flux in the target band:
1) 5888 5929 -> 1.96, 28.9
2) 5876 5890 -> 0.32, 29.8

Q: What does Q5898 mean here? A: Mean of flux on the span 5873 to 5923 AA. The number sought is 29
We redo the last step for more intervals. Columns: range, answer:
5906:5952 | 30.3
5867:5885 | 30.9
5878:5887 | 30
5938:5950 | 30.3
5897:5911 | 29.3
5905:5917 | 29.8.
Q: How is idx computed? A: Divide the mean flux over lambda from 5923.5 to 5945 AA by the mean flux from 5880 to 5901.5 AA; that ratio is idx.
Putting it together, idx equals 1.12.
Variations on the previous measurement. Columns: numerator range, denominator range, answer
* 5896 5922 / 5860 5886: 0.94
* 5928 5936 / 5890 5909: 1.11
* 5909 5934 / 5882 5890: 1.07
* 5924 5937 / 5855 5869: 1.02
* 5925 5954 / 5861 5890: 1.02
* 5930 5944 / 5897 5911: 1.03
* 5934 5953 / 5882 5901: 1.12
